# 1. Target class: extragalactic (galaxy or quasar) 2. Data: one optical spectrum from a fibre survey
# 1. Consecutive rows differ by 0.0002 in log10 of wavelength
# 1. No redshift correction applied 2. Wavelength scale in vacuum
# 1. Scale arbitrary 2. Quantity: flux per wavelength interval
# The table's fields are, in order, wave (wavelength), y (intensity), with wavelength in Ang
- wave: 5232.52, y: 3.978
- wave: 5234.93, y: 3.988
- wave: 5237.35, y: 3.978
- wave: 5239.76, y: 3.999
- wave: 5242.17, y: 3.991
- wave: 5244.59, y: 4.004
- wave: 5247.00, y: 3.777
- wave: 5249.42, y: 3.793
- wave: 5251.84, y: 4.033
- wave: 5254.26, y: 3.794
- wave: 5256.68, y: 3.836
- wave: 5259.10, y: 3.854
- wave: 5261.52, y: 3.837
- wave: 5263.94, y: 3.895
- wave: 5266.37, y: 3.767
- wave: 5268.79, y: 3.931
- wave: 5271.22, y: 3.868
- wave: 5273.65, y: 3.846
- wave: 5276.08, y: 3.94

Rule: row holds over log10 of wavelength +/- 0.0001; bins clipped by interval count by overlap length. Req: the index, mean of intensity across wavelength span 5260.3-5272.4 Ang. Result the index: 3.86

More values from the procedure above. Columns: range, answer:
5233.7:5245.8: 3.99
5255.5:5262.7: 3.84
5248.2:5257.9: 3.86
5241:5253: 3.92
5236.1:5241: 3.99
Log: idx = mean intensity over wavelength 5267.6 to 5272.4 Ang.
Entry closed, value 3.9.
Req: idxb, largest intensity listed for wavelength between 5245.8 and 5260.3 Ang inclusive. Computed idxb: 4.033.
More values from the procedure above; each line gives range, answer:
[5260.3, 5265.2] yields 3.895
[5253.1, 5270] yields 3.931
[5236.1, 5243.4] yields 3.999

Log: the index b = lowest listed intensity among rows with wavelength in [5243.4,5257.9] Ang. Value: 3.777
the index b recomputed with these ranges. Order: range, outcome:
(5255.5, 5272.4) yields 3.767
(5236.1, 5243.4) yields 3.978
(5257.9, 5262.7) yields 3.837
